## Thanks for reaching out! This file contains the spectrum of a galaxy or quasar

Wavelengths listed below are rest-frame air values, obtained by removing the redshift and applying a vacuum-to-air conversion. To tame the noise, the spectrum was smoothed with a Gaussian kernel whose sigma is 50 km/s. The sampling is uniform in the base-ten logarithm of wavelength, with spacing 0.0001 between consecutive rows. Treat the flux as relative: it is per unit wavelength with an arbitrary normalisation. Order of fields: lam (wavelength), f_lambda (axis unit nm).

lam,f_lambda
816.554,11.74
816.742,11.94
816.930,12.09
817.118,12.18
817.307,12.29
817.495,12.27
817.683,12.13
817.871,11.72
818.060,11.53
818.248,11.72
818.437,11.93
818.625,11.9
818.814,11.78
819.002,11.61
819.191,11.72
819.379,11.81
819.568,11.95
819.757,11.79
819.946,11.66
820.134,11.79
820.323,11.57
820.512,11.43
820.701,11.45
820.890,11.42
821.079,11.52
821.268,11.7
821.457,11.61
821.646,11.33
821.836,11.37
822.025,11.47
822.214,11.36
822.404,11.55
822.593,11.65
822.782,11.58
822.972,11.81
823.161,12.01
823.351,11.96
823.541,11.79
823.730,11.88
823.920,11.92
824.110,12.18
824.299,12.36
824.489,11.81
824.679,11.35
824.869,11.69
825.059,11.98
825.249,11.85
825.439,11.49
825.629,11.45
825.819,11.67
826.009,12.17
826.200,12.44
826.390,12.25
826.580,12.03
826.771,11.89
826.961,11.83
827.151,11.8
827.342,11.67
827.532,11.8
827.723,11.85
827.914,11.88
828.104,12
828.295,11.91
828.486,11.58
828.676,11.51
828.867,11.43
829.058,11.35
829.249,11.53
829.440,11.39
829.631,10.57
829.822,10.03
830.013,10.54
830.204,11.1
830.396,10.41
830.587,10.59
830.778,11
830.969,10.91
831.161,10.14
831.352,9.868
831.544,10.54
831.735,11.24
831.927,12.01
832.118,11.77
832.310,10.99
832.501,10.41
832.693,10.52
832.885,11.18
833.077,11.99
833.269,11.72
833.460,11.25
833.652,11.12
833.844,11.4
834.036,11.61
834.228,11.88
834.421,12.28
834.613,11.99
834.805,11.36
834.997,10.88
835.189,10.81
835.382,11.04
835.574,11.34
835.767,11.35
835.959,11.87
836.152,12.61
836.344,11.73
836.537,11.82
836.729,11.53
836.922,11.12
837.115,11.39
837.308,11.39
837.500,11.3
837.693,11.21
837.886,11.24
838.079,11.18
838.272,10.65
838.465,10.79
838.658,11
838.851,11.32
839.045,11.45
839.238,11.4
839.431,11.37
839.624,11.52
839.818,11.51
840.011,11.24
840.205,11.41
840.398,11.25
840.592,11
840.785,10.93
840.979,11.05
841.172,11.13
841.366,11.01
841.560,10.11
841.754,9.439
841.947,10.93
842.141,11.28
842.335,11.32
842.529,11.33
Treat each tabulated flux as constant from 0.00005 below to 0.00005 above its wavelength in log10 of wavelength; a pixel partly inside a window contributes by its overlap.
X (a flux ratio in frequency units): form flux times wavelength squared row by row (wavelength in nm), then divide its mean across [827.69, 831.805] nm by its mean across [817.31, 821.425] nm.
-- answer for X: 0.96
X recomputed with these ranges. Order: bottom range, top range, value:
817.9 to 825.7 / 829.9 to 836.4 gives 0.99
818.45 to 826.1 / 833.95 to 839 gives 1.01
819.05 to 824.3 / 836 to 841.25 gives 1.01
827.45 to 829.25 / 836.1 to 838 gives 1.01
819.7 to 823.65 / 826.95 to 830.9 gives 0.99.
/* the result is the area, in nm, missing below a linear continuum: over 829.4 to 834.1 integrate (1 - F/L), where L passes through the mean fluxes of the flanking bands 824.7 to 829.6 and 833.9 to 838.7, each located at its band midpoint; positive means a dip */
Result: 0.25 nm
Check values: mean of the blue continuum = 11.8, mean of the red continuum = 11.4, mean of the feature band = 11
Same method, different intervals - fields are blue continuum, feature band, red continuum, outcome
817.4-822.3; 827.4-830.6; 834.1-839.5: 0.068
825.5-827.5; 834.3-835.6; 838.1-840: 0.006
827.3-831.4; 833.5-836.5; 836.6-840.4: -0.088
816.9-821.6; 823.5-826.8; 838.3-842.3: -0.094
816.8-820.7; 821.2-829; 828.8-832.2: -0.308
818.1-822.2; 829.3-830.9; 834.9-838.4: 0.103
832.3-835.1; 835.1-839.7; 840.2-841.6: -0.068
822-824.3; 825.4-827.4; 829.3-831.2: -0.106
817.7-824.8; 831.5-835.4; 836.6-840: 0.014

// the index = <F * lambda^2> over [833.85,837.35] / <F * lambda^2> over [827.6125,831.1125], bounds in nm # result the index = 1.05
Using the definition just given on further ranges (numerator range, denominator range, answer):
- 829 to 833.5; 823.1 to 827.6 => 0.93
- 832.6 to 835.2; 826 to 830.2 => 1.00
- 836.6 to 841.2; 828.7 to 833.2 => 1.05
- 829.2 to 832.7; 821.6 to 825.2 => 0.94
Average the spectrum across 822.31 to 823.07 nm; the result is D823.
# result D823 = 11.7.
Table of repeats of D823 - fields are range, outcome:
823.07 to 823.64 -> 11.9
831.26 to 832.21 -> 11.1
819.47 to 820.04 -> 11.8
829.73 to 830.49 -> 10.5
